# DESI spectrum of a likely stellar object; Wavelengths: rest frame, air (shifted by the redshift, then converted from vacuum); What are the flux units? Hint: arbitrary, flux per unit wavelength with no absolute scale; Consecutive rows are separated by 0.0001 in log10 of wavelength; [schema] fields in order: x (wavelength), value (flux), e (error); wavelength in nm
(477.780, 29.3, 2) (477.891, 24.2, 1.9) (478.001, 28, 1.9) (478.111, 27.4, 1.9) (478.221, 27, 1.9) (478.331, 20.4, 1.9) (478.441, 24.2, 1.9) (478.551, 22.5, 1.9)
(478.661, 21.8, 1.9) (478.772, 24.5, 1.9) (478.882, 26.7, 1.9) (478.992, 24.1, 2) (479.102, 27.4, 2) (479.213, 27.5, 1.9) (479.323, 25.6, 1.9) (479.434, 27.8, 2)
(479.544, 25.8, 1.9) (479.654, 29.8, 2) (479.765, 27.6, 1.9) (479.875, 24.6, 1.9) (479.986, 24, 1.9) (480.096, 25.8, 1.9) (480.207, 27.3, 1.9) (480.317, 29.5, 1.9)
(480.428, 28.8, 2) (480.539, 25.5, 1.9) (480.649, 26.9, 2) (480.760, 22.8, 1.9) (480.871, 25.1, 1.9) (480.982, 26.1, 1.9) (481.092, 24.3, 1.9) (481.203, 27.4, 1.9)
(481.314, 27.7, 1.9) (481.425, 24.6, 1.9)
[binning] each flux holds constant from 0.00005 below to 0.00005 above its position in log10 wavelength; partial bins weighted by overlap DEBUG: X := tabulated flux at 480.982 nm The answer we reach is 26.1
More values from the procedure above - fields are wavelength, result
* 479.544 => 25.8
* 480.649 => 26.9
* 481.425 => 24.6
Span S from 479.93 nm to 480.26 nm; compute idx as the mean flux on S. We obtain 25.7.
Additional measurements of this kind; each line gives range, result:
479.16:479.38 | 26.5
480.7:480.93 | 23.9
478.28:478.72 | 22.2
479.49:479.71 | 27.8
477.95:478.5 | 25.4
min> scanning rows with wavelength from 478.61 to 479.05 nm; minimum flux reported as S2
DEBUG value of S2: 21.8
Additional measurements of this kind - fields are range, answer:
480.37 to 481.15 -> 22.8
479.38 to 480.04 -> 24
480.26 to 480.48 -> 28.8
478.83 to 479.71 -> 24.1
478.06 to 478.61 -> 20.4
